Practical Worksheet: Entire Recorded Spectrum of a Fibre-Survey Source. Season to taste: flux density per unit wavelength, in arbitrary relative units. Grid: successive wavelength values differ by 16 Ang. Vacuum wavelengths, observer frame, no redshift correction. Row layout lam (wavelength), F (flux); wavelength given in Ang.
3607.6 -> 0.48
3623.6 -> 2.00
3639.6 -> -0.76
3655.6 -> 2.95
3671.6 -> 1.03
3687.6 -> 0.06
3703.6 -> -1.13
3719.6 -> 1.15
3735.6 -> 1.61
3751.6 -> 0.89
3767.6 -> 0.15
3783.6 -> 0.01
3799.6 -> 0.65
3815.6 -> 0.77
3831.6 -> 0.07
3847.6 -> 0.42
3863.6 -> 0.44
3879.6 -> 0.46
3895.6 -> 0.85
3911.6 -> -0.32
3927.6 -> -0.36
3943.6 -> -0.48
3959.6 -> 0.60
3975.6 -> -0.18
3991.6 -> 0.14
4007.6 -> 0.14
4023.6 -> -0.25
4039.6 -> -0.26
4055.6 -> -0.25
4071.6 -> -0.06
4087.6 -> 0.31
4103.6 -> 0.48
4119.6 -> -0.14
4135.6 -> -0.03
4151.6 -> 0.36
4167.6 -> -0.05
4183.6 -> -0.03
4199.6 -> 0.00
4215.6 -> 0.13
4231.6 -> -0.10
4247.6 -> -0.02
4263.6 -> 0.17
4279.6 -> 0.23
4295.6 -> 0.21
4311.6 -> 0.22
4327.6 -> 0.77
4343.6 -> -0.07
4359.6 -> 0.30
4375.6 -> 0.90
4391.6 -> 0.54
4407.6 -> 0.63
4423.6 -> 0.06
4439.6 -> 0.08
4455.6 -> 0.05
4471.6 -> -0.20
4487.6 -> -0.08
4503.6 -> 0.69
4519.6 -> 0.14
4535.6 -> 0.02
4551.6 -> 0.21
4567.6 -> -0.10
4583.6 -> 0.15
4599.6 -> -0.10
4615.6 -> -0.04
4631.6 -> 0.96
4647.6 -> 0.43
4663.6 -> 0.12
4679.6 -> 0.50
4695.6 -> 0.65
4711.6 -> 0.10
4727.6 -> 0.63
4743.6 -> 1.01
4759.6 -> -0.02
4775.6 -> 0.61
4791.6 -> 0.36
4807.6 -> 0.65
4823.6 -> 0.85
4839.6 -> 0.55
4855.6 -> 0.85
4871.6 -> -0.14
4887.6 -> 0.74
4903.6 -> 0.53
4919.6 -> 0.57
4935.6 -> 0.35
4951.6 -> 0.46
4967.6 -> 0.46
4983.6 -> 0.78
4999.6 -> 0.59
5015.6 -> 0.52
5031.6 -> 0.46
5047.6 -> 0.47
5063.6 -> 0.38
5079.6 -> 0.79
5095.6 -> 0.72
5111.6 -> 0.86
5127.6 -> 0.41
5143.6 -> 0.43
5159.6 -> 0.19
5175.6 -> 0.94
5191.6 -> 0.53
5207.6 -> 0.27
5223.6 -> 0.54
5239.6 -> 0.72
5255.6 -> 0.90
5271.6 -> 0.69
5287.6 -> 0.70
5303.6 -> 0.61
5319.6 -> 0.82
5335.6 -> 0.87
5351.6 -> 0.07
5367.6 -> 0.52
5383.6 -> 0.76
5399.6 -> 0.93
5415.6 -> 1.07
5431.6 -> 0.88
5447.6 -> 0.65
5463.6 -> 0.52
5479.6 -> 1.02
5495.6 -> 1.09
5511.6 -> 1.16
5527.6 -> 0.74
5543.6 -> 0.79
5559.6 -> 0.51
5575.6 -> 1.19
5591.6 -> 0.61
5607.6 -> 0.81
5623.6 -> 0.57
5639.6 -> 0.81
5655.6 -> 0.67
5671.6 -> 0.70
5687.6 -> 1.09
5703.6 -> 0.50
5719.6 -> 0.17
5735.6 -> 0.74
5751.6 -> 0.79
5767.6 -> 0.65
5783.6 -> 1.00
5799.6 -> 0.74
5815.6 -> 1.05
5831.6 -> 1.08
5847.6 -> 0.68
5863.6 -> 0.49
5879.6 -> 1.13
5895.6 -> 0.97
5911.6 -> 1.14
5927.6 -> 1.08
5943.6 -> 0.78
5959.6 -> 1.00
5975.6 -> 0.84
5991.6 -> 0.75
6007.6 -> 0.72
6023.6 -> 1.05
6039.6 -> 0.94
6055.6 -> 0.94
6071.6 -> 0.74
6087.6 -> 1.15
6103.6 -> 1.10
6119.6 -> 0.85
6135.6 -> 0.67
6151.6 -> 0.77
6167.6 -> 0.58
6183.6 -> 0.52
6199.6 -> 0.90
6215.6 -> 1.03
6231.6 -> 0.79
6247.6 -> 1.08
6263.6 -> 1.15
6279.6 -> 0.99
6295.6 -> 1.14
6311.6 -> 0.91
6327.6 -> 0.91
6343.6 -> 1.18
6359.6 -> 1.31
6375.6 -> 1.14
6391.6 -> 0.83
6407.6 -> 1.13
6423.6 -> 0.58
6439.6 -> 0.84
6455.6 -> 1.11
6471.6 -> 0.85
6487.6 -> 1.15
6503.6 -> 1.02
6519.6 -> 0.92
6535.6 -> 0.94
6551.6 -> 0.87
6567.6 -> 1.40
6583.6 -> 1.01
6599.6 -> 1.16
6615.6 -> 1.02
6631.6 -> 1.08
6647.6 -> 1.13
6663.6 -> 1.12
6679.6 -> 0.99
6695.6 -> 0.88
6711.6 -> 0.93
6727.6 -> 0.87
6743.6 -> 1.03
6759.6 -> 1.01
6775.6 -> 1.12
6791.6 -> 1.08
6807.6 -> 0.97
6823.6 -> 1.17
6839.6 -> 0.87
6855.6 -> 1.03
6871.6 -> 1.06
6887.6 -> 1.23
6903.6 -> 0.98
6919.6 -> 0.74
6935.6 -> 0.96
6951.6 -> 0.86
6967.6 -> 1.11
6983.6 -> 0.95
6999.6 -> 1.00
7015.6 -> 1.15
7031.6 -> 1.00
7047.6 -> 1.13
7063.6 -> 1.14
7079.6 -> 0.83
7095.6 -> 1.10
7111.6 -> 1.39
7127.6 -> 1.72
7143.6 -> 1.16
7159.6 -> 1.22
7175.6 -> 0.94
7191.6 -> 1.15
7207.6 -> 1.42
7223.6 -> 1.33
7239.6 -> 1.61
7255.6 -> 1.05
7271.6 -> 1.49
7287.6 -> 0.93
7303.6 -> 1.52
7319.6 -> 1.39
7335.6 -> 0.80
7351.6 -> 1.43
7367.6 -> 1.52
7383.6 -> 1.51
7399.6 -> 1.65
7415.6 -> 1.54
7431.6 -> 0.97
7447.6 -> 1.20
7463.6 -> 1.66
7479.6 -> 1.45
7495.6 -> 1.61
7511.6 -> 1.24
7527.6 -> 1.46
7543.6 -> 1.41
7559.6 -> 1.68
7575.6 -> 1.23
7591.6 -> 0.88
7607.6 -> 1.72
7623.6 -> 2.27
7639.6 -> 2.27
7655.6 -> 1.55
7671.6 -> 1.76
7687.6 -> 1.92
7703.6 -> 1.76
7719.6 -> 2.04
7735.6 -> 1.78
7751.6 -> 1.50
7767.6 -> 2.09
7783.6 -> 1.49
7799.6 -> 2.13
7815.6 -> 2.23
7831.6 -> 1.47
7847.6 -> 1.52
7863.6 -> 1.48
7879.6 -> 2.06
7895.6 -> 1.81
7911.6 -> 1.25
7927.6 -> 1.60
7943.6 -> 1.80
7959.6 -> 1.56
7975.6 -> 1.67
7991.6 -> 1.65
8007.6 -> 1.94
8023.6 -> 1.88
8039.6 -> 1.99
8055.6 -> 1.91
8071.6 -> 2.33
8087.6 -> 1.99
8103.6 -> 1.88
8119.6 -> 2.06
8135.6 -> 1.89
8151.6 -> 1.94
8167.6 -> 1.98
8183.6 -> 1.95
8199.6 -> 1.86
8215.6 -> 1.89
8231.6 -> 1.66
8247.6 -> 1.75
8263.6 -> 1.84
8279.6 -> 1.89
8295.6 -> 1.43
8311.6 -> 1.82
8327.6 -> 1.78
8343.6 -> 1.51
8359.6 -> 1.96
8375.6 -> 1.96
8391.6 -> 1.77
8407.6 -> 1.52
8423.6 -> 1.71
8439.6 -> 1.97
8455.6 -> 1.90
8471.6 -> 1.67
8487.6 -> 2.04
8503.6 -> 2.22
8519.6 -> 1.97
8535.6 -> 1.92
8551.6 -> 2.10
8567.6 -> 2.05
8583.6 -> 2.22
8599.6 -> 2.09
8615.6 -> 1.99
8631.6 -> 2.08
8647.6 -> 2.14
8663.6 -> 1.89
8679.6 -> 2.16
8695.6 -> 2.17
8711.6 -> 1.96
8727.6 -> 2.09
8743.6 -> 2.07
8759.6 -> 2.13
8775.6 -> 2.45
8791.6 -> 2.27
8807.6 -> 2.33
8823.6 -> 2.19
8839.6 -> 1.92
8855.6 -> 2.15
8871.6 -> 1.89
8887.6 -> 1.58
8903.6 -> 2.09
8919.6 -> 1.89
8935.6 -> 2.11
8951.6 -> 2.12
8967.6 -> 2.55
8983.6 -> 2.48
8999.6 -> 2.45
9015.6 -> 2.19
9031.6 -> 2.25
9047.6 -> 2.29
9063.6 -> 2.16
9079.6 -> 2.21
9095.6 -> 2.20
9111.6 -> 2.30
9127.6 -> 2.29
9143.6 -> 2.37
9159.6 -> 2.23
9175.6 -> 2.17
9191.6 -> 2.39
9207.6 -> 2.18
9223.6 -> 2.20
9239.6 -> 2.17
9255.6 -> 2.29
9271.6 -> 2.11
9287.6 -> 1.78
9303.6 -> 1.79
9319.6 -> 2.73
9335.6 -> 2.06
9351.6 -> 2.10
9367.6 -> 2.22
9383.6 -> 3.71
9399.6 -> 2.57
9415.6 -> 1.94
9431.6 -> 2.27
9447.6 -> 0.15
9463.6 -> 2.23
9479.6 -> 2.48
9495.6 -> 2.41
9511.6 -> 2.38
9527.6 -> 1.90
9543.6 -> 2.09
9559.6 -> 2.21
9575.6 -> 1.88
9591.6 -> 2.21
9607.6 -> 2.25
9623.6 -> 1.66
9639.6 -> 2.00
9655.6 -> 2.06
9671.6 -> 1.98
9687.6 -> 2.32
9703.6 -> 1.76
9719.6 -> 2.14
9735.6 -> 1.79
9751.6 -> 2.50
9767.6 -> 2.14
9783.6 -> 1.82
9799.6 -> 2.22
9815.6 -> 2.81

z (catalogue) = 0.911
